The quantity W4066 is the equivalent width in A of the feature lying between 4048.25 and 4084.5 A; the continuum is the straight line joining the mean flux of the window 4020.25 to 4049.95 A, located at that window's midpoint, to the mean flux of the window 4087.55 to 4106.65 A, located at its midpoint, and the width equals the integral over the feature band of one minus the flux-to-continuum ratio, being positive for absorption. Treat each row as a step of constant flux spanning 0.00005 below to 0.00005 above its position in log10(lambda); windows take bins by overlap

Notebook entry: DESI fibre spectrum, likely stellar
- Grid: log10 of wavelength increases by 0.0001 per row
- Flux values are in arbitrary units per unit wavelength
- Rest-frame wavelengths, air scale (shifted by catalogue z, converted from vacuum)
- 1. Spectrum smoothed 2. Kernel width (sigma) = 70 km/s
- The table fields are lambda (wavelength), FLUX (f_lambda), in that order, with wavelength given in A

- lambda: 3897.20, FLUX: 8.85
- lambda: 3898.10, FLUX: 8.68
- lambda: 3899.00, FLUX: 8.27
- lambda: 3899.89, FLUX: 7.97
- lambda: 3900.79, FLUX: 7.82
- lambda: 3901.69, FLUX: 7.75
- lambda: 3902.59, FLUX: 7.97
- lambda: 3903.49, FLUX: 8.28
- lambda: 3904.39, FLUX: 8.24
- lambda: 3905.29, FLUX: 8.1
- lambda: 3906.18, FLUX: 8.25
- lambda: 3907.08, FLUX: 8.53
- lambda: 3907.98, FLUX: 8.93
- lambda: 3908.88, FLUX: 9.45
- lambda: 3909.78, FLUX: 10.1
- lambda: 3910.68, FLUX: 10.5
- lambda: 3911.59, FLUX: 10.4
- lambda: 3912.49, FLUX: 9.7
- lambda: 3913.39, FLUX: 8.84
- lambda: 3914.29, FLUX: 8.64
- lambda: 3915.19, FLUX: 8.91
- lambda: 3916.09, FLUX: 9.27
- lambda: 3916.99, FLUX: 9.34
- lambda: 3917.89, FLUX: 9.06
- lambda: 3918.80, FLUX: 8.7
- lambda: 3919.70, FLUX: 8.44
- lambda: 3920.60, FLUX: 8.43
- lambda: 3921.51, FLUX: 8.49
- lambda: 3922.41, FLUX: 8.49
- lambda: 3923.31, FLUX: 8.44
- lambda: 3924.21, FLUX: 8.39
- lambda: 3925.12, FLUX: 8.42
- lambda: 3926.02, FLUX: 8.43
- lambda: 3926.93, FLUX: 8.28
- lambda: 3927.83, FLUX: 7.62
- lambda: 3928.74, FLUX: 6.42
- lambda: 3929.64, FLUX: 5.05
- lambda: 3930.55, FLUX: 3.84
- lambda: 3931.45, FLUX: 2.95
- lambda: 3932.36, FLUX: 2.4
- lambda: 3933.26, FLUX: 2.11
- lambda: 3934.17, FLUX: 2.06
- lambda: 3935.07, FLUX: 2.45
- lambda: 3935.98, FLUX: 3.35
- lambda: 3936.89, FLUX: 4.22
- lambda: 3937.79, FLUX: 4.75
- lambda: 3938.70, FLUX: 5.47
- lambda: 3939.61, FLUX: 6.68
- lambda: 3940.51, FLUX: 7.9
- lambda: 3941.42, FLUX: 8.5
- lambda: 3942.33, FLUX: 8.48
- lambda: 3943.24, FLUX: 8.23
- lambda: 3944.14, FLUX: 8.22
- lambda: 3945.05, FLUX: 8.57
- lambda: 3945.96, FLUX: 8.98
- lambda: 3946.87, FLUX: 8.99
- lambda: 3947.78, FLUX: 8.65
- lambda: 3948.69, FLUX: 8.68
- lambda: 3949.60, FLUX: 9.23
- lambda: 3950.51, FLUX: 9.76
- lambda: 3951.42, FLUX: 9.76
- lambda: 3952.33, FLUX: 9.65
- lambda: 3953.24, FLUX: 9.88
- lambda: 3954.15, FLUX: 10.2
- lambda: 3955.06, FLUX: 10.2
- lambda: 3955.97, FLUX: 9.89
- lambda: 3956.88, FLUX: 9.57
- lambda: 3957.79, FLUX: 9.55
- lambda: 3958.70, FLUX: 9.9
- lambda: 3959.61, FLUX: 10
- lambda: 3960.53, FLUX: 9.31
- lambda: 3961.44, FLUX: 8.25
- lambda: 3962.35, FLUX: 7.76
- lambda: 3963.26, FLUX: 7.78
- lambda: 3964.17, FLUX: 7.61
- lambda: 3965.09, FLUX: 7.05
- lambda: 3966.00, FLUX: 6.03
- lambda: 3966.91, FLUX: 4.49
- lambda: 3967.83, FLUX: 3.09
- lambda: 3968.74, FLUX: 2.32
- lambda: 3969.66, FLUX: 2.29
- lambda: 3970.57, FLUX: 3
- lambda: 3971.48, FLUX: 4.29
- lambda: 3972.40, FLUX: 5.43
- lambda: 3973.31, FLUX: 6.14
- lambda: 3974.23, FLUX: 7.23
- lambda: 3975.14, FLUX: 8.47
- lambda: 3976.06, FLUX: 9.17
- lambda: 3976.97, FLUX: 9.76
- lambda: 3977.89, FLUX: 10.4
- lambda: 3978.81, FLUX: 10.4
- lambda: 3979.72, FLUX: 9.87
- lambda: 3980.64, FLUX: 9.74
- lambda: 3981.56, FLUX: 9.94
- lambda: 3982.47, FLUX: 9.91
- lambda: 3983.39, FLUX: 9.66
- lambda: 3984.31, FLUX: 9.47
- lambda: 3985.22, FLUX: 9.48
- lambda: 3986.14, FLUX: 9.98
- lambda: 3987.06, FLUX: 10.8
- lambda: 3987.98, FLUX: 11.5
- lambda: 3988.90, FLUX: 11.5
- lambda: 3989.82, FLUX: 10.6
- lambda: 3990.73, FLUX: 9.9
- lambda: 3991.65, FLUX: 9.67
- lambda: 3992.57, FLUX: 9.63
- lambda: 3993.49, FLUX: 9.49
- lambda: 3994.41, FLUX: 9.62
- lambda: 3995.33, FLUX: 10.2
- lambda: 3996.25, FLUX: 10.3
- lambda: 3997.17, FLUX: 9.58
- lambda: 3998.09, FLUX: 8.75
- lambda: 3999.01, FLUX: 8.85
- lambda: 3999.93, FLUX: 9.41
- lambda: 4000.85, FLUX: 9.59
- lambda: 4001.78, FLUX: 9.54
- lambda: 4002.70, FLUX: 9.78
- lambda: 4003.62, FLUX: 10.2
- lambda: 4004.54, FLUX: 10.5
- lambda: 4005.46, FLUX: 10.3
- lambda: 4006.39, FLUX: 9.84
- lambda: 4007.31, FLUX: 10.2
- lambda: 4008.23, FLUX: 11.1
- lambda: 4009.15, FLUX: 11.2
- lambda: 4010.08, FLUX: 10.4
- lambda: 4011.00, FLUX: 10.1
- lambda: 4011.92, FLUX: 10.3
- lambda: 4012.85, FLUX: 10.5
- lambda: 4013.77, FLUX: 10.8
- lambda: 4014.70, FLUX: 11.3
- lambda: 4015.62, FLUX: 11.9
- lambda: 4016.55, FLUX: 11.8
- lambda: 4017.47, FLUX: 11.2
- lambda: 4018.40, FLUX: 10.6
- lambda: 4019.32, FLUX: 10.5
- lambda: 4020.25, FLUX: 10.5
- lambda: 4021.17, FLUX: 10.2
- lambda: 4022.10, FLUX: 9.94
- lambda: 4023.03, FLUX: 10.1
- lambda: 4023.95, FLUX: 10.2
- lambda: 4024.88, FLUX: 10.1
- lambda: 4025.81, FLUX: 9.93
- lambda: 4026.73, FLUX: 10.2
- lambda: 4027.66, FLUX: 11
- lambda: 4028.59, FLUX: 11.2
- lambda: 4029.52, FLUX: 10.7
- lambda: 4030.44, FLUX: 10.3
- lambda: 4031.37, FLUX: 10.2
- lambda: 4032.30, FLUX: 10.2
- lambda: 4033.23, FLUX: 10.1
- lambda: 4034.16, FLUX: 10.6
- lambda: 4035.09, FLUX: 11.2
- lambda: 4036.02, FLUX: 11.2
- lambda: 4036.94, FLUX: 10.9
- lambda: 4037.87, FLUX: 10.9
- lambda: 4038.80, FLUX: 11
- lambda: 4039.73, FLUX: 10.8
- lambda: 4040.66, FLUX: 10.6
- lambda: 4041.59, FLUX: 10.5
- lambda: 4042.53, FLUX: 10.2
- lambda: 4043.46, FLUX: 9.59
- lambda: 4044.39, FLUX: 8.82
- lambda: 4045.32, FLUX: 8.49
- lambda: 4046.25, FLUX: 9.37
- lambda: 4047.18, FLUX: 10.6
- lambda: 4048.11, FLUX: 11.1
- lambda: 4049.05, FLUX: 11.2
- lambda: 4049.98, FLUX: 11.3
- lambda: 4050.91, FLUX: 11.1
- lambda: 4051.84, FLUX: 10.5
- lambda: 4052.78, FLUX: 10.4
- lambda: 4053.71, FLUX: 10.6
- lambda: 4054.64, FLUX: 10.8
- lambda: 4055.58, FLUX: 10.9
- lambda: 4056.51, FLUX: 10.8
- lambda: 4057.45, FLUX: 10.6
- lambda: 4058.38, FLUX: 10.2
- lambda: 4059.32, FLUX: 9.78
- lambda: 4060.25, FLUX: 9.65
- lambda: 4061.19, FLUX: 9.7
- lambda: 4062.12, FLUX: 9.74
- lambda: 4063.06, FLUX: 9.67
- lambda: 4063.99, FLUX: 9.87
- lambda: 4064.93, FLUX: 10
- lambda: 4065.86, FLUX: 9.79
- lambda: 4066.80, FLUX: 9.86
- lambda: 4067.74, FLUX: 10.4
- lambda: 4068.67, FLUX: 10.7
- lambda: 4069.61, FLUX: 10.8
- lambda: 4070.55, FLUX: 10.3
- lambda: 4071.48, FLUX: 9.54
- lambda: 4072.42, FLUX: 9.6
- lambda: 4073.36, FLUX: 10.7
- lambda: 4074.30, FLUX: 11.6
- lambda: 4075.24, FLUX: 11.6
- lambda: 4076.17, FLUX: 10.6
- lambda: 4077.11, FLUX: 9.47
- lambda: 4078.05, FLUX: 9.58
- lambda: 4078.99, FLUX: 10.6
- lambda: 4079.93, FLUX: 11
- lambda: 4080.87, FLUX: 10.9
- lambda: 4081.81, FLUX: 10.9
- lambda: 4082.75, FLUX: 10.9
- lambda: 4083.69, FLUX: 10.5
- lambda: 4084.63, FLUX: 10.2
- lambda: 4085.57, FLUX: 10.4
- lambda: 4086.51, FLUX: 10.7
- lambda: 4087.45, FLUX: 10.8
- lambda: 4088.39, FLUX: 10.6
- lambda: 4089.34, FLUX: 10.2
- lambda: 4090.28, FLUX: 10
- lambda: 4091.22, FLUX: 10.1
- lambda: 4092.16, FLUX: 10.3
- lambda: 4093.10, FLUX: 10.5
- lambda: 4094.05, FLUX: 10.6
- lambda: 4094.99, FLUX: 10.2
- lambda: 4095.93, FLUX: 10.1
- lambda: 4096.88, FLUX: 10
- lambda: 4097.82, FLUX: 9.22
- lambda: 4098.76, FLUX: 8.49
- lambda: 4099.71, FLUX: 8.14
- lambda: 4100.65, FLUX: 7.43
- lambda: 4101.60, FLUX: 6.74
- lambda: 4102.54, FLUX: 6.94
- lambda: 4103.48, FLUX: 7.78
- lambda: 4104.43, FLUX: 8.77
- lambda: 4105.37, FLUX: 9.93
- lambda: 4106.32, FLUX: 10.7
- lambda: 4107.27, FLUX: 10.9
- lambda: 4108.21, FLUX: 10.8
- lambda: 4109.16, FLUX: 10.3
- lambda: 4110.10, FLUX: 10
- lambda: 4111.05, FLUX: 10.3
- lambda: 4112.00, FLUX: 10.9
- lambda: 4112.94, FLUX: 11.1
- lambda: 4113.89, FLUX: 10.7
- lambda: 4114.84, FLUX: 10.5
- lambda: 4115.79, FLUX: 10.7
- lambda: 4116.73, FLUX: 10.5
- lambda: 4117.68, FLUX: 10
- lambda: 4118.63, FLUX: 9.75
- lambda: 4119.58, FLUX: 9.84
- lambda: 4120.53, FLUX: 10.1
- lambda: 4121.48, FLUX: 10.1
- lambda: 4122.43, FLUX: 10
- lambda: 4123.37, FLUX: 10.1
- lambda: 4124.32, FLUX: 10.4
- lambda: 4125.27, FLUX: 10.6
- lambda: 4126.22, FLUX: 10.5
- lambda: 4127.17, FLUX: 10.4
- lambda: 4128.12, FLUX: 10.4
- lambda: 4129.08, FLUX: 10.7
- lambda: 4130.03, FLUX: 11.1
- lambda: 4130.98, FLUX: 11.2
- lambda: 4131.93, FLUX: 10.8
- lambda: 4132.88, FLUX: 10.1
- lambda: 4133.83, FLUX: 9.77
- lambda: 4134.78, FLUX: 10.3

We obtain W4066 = -2.08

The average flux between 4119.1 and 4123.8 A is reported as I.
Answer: 10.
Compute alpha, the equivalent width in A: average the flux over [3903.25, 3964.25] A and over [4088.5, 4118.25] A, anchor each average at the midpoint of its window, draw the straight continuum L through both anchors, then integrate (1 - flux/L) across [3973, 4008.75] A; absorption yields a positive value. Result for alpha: -5.0 A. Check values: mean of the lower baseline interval 7.97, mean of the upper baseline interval 9.78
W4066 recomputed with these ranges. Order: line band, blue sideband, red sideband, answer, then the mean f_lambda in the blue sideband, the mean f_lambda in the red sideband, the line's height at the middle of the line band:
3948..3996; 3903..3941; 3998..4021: 2.35 A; 7.29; 10.4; 9.06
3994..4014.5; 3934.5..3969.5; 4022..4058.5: -1.63 A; 7.66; 10.5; 9.32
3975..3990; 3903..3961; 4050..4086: -2.00 A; 7.98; 10.4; 8.87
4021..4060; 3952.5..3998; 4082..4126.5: -4.83 A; 8.59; 9.97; 9.29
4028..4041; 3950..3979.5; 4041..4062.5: -1.25 A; 7.79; 10.3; 9.77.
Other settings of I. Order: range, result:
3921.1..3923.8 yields 8.5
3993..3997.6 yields 9.84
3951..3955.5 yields 9.94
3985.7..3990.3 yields 10.9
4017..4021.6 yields 10.6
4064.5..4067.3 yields 9.88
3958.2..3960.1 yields 9.9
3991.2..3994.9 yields 9.6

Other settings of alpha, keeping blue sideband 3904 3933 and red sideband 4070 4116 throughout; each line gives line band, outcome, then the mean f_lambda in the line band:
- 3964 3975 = 4.7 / 4.95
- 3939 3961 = -1.8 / 9.09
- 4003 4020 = -2.9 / 10.7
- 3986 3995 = -1.4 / 10.3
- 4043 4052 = -0.6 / 10.2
